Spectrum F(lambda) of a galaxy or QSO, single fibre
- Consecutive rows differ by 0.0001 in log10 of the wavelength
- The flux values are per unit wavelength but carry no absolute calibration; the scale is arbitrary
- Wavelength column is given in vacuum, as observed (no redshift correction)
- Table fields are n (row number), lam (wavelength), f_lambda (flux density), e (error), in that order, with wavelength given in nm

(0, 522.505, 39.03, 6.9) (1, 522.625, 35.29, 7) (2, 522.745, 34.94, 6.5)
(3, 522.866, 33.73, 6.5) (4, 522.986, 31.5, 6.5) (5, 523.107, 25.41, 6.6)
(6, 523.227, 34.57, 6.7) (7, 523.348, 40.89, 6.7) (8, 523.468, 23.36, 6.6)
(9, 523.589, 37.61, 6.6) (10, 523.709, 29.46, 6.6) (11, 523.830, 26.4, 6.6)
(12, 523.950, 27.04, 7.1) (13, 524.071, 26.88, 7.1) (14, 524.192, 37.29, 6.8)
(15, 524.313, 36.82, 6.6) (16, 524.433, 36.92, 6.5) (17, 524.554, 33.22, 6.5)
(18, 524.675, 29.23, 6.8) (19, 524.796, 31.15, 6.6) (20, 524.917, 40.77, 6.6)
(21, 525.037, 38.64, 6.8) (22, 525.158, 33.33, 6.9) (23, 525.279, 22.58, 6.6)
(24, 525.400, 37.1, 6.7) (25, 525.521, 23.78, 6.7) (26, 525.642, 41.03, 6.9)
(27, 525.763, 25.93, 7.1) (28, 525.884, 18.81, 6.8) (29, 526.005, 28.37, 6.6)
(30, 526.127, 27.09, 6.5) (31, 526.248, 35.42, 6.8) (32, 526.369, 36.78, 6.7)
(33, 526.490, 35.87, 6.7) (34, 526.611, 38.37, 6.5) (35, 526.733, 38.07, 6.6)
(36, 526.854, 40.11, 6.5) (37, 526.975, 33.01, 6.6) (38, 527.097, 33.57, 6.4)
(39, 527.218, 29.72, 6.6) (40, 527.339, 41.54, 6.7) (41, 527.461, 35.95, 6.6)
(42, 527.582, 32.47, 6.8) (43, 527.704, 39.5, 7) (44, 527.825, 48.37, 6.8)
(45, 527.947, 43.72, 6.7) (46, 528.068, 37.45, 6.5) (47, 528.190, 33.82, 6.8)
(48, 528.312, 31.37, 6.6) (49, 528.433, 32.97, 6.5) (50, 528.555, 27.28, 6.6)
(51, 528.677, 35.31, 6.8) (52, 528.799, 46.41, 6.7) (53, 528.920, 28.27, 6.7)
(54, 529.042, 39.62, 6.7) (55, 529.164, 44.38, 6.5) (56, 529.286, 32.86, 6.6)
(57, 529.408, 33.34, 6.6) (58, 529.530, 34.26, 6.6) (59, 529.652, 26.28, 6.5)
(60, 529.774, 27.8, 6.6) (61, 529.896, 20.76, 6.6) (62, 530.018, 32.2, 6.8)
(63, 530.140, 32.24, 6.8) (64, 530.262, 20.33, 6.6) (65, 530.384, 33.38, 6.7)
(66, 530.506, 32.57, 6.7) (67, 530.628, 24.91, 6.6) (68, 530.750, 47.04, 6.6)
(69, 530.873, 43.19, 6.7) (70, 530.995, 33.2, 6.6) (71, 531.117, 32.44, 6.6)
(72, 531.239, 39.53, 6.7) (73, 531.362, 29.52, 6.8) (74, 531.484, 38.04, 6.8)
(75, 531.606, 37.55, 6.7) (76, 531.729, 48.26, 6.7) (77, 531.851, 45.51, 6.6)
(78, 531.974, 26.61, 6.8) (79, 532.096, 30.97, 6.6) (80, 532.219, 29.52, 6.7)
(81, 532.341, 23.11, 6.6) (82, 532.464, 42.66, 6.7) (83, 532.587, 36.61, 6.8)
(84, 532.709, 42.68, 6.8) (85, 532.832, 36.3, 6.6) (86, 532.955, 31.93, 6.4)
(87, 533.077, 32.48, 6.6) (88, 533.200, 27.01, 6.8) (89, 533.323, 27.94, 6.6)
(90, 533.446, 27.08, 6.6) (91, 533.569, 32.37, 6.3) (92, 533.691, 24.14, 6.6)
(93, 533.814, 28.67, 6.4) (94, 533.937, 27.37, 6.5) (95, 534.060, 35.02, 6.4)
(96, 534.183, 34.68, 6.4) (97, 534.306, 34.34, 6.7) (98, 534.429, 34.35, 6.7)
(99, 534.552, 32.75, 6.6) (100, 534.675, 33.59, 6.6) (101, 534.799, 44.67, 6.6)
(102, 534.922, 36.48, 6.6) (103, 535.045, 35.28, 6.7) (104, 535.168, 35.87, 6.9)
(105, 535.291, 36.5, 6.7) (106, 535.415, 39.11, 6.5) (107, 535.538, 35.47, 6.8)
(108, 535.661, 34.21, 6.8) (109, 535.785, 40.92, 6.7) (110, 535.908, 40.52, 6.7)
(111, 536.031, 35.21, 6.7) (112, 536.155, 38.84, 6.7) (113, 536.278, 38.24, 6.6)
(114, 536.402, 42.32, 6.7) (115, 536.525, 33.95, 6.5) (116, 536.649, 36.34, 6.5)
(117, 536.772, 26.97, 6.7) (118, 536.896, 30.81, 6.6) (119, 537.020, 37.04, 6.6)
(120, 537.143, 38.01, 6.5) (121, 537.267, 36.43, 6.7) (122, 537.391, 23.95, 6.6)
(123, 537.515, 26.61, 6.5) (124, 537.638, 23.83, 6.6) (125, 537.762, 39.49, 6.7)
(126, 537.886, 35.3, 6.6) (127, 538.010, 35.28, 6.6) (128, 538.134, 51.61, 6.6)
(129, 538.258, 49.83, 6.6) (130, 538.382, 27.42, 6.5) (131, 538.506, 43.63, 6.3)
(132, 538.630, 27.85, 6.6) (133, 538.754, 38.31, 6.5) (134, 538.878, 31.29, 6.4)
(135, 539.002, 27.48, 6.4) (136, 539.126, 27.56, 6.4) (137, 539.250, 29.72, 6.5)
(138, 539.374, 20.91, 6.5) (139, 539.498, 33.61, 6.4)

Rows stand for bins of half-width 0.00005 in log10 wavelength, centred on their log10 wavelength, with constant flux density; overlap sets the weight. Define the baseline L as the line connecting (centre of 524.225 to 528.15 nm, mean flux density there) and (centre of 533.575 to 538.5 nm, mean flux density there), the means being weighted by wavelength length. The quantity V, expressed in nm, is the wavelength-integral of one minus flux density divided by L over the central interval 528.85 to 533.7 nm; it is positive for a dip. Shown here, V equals 0.22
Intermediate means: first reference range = 34.5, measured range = 33.4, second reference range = 35.2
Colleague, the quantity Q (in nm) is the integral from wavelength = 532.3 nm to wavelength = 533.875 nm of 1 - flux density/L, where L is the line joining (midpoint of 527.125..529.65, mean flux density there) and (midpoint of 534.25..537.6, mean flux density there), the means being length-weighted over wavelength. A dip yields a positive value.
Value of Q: 0.169 nm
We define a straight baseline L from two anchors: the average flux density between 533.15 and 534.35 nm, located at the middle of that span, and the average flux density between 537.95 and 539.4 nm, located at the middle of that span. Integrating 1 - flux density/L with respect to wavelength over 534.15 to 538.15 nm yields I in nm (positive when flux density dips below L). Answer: -0.433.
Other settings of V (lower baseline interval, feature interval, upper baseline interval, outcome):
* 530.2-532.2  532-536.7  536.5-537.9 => -0.12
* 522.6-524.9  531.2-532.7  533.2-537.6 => -0.10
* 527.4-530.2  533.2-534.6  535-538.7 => 0.19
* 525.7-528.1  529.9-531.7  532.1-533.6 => -0.03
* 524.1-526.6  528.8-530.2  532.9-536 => 0.02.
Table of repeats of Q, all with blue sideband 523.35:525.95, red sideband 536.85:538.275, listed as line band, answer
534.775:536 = -0.11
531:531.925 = -0.13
